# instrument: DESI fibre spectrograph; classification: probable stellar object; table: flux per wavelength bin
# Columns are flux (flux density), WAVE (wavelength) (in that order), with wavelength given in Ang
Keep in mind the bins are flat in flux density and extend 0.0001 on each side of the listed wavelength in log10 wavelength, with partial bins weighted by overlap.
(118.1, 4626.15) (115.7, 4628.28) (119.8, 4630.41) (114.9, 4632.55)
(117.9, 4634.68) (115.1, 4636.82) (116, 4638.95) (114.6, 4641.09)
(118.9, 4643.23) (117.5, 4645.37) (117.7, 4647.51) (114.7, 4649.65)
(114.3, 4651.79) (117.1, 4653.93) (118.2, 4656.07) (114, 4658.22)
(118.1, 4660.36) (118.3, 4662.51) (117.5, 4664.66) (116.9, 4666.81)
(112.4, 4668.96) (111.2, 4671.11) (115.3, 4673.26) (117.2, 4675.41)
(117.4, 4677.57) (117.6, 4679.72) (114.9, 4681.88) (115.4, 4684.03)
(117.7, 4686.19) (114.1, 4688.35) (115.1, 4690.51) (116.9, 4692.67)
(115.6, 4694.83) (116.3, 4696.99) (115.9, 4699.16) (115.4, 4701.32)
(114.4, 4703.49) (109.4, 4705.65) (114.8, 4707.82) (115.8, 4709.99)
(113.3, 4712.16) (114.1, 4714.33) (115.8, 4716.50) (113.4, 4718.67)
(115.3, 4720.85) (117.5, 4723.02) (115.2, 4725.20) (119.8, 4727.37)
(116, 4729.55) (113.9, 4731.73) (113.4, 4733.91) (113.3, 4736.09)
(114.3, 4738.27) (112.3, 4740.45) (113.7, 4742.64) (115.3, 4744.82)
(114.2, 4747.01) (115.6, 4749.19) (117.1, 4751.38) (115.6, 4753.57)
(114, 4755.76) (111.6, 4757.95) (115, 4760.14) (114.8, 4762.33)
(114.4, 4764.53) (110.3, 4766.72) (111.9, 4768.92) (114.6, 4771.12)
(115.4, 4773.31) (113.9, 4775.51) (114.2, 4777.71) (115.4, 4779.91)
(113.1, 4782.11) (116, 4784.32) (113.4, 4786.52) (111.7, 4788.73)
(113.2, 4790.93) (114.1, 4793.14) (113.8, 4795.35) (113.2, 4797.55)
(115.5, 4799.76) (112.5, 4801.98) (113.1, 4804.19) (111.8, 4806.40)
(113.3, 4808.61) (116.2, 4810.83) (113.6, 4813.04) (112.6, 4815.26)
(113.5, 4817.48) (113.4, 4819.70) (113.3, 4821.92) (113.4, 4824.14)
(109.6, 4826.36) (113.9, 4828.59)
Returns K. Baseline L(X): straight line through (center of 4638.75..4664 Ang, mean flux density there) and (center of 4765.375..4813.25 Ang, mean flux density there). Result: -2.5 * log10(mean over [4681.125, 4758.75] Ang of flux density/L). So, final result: 0.00 mag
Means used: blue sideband 117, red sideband 114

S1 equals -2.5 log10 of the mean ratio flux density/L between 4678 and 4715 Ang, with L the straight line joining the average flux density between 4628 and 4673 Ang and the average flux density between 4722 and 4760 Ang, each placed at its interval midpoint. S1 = 0.003 mag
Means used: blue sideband 116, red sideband 115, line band 115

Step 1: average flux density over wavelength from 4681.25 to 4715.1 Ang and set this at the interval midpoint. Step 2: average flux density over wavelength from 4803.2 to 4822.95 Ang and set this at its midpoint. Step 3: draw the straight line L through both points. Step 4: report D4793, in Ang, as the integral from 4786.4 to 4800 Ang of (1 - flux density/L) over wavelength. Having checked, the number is 0.03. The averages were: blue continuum 115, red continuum 113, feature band 113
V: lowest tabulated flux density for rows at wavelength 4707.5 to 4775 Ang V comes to 110.3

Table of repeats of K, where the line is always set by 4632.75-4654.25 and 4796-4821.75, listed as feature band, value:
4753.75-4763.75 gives 0.00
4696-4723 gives 0.01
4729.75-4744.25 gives 0.01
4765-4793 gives 0.00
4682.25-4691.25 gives 0.00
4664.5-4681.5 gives 0.00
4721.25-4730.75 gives -0.02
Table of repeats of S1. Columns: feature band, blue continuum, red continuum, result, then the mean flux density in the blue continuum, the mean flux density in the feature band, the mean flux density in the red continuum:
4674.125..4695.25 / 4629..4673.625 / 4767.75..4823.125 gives -0.01 mag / 116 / 116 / 114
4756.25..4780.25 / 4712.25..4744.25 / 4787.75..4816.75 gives 0.00 mag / 115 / 114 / 113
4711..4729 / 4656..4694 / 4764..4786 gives -0.01 mag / 116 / 116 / 114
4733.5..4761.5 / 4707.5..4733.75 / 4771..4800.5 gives 0.00 mag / 115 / 114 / 114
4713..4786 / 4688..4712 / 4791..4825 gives 0.00 mag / 115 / 115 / 114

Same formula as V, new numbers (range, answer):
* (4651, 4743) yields 109.4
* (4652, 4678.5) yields 111.2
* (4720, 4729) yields 115.2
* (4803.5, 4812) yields 111.8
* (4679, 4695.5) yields 114.1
